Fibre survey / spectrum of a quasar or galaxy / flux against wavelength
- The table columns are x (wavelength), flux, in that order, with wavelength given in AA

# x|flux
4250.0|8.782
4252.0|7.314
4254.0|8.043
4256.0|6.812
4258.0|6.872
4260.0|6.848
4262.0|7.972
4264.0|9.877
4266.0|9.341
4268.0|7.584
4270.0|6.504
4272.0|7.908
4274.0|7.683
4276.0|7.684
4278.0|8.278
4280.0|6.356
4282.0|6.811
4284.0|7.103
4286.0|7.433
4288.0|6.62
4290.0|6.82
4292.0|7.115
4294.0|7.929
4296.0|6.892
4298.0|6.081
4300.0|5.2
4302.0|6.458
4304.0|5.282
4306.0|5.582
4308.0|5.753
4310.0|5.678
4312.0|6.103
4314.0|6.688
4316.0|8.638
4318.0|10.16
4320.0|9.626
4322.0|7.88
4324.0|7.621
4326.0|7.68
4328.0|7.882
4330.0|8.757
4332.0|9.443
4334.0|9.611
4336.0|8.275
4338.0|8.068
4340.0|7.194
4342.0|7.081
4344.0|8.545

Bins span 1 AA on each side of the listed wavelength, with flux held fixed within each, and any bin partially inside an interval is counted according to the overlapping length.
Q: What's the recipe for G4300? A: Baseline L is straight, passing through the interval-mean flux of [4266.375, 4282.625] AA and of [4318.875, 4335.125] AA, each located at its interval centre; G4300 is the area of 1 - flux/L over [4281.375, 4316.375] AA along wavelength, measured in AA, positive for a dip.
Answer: 6.3 AA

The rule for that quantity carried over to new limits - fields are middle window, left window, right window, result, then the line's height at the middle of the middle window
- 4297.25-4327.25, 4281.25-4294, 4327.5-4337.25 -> 4.1 AA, 8.03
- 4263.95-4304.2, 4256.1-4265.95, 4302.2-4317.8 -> 0.5 AA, 7.24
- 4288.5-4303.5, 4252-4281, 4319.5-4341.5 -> 2.6 AA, 7.97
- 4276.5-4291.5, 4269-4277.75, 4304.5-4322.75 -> 0.7 AA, 7.45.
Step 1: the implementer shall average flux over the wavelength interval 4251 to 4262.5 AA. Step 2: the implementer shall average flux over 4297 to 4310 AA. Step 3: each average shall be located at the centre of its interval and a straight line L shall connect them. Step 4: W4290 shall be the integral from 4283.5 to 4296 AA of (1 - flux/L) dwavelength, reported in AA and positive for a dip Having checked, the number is -2.0 AA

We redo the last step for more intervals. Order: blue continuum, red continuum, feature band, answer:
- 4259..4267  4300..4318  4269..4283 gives 1.1 AA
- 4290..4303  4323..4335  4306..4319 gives 0.9 AA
